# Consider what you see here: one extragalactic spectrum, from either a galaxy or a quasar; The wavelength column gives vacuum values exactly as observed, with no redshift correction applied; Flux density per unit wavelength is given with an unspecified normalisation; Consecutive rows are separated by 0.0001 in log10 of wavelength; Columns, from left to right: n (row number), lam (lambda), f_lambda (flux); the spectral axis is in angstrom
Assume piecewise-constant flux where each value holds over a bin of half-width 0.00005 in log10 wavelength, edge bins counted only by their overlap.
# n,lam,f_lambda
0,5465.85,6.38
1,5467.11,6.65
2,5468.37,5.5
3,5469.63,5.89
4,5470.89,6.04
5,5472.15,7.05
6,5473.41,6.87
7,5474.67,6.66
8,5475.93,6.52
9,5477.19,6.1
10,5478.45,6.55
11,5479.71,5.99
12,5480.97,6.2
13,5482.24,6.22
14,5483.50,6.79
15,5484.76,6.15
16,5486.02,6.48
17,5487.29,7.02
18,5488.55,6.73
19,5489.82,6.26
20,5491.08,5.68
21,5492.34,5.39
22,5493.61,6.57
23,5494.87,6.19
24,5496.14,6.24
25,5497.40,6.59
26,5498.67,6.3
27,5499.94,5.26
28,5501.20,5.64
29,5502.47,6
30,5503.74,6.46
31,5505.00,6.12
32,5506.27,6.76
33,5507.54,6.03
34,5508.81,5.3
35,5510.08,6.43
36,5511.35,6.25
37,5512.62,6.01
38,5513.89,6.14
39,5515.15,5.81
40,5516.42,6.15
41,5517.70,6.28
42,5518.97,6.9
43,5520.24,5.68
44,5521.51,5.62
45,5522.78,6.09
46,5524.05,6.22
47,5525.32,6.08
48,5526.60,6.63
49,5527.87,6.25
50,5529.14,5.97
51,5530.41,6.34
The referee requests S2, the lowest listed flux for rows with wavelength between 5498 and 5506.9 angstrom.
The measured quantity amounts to 5.26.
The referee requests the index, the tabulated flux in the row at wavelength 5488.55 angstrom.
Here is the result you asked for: 6.73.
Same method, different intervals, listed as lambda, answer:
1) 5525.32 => 6.08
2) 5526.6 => 6.63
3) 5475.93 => 6.52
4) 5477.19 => 6.1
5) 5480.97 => 6.2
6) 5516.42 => 6.15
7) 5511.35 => 6.25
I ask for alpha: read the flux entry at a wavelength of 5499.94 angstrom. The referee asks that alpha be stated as 5.26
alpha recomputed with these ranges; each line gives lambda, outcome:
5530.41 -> 6.34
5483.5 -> 6.79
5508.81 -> 5.3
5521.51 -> 5.62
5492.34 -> 5.39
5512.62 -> 6.01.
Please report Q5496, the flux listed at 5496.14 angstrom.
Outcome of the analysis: 6.24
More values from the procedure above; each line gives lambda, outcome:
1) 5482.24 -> 6.22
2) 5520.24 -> 5.68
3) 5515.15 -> 5.81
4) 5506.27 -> 6.76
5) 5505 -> 6.12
